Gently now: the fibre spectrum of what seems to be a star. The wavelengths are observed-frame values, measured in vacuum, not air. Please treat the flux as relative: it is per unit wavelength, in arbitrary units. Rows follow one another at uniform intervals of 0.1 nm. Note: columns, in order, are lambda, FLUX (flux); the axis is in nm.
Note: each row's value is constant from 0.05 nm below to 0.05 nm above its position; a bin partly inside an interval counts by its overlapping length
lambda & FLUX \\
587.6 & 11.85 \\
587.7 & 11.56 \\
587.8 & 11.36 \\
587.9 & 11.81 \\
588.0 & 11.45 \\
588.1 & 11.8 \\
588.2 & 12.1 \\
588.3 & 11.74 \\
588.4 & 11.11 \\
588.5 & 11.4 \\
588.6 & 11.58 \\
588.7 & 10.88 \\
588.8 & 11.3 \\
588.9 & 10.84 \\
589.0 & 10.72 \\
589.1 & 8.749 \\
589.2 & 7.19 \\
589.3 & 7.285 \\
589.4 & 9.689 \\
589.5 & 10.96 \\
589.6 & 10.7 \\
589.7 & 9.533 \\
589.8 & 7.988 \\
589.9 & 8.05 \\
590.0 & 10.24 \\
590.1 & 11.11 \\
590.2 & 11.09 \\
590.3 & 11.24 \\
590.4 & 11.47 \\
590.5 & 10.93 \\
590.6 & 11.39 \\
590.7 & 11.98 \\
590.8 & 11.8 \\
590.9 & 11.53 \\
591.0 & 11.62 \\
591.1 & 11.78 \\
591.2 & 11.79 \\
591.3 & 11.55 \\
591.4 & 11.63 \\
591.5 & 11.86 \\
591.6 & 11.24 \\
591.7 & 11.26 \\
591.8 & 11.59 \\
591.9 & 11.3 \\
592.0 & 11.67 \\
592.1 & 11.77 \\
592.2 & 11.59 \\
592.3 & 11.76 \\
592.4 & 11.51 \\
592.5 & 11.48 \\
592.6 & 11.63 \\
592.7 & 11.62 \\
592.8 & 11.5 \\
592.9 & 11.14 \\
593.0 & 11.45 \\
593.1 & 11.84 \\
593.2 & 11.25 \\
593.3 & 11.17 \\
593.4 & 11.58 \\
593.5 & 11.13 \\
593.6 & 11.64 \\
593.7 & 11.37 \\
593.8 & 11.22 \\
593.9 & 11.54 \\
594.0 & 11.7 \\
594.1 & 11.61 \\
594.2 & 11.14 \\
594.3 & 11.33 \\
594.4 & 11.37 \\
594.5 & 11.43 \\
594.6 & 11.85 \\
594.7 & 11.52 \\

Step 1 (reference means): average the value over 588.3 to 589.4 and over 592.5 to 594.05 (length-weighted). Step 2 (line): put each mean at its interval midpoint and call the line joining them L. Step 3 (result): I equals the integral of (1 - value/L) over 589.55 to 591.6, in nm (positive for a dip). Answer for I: -0.06 nm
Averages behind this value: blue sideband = 10.2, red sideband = 11.5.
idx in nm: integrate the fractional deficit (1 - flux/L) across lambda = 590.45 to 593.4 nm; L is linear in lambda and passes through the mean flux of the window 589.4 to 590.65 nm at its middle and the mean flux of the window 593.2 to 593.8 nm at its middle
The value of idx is -0.17 nm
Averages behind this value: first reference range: 10.4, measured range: 11.5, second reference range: 11.4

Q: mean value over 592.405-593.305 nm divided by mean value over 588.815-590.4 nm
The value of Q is 1.2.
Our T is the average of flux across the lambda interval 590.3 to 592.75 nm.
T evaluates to 11.6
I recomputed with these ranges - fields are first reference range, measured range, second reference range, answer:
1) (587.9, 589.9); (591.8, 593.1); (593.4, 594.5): -0.05 nm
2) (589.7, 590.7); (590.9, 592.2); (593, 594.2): -0.09 nm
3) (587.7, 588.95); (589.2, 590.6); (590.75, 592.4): 0.19 nm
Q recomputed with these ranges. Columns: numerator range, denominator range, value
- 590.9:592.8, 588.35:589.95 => 1.17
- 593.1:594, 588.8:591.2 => 1.10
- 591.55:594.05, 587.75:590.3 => 1.10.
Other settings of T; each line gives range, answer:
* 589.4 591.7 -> 11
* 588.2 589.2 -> 10.8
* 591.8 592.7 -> 11.6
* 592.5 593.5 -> 11.4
